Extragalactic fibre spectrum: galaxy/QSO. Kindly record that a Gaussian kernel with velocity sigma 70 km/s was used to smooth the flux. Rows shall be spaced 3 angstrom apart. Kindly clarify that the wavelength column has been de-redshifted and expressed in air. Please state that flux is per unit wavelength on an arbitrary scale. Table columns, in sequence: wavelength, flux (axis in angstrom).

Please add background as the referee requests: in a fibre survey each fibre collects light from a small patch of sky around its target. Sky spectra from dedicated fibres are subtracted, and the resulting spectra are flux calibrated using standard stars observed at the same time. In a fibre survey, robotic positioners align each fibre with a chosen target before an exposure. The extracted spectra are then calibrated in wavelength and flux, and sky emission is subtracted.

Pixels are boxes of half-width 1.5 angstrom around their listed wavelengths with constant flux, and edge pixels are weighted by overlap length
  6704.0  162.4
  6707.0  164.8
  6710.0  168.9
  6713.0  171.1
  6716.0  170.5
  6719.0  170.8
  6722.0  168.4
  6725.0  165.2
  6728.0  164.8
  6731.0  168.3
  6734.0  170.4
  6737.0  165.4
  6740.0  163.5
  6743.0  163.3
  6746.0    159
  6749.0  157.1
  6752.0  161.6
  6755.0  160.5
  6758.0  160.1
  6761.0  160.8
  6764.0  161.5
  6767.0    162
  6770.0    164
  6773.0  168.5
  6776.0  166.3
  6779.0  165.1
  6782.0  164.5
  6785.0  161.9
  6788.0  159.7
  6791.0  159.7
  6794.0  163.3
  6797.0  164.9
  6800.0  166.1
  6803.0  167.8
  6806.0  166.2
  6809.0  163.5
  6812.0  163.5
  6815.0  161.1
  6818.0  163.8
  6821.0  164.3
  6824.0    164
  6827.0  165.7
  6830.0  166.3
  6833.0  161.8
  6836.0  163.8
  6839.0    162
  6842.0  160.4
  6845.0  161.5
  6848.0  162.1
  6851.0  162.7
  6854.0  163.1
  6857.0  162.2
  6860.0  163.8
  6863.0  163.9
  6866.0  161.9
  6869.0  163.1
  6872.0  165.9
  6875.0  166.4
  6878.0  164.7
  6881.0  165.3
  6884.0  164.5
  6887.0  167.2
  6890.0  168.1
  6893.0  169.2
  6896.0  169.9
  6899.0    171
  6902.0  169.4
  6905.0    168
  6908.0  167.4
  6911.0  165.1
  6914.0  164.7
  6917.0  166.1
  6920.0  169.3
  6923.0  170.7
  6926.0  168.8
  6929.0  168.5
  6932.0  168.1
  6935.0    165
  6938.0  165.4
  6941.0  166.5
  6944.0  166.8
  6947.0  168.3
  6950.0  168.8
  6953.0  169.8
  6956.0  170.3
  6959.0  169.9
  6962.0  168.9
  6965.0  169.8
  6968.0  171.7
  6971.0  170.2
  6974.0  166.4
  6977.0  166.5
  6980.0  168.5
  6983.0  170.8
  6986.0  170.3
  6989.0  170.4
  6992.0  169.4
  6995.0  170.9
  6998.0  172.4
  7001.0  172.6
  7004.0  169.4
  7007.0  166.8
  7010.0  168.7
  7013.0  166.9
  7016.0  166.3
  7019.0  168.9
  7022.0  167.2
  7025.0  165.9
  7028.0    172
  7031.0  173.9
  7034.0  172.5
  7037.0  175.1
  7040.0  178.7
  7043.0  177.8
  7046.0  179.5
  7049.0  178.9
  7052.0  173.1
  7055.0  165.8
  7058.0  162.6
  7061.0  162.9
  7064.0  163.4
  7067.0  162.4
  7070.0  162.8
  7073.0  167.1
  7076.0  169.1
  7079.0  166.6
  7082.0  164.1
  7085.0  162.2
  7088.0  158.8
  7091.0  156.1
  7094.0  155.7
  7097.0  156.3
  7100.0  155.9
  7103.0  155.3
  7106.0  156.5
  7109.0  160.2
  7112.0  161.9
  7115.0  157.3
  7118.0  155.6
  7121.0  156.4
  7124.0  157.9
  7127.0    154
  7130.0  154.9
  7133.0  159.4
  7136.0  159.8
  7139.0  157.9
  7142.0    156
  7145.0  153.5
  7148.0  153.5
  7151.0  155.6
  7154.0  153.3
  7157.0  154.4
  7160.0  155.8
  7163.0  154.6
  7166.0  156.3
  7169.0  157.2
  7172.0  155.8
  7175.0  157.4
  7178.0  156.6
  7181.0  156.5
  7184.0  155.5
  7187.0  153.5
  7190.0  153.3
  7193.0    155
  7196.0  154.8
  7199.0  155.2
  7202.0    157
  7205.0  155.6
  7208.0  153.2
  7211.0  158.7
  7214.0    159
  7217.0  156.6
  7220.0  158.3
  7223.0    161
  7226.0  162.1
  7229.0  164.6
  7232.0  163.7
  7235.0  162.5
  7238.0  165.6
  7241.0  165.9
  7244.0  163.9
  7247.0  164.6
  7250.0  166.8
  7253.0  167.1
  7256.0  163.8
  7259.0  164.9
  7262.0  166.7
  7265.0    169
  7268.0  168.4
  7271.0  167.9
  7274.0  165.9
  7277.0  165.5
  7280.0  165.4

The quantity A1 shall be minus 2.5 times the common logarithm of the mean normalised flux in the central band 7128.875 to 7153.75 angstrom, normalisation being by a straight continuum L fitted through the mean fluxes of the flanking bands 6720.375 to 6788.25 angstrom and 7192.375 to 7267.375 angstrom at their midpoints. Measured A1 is 0.04 mag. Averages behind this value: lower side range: 164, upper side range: 162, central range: 156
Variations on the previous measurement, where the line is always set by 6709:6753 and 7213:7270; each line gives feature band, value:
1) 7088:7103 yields 0.06 mag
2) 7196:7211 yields 0.06 mag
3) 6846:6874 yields 0.01 mag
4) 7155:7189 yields 0.06 mag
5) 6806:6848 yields 0.01 mag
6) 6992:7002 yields -0.04 mag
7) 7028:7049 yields -0.07 mag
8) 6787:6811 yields 0.01 mag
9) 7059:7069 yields 0.01 mag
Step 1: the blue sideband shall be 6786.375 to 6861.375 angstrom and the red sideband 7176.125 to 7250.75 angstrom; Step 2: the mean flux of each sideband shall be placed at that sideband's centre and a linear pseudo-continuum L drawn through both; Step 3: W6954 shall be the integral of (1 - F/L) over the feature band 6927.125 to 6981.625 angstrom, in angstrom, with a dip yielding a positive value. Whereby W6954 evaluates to -2.2 angstrom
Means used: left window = 163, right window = 159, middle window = 168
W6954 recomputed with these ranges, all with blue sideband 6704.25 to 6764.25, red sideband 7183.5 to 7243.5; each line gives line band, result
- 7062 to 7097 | -0.4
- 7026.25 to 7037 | -0.8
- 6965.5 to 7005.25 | -2.1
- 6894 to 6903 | -0.4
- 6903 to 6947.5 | -1.3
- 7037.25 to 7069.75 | -2.0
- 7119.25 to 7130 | 0.3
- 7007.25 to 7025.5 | -0.7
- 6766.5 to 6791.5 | 0.1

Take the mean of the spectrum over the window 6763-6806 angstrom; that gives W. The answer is 164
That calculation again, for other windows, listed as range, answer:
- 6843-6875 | 163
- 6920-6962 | 168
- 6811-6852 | 163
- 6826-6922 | 165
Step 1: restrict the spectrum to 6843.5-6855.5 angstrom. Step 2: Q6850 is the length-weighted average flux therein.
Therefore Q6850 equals 162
